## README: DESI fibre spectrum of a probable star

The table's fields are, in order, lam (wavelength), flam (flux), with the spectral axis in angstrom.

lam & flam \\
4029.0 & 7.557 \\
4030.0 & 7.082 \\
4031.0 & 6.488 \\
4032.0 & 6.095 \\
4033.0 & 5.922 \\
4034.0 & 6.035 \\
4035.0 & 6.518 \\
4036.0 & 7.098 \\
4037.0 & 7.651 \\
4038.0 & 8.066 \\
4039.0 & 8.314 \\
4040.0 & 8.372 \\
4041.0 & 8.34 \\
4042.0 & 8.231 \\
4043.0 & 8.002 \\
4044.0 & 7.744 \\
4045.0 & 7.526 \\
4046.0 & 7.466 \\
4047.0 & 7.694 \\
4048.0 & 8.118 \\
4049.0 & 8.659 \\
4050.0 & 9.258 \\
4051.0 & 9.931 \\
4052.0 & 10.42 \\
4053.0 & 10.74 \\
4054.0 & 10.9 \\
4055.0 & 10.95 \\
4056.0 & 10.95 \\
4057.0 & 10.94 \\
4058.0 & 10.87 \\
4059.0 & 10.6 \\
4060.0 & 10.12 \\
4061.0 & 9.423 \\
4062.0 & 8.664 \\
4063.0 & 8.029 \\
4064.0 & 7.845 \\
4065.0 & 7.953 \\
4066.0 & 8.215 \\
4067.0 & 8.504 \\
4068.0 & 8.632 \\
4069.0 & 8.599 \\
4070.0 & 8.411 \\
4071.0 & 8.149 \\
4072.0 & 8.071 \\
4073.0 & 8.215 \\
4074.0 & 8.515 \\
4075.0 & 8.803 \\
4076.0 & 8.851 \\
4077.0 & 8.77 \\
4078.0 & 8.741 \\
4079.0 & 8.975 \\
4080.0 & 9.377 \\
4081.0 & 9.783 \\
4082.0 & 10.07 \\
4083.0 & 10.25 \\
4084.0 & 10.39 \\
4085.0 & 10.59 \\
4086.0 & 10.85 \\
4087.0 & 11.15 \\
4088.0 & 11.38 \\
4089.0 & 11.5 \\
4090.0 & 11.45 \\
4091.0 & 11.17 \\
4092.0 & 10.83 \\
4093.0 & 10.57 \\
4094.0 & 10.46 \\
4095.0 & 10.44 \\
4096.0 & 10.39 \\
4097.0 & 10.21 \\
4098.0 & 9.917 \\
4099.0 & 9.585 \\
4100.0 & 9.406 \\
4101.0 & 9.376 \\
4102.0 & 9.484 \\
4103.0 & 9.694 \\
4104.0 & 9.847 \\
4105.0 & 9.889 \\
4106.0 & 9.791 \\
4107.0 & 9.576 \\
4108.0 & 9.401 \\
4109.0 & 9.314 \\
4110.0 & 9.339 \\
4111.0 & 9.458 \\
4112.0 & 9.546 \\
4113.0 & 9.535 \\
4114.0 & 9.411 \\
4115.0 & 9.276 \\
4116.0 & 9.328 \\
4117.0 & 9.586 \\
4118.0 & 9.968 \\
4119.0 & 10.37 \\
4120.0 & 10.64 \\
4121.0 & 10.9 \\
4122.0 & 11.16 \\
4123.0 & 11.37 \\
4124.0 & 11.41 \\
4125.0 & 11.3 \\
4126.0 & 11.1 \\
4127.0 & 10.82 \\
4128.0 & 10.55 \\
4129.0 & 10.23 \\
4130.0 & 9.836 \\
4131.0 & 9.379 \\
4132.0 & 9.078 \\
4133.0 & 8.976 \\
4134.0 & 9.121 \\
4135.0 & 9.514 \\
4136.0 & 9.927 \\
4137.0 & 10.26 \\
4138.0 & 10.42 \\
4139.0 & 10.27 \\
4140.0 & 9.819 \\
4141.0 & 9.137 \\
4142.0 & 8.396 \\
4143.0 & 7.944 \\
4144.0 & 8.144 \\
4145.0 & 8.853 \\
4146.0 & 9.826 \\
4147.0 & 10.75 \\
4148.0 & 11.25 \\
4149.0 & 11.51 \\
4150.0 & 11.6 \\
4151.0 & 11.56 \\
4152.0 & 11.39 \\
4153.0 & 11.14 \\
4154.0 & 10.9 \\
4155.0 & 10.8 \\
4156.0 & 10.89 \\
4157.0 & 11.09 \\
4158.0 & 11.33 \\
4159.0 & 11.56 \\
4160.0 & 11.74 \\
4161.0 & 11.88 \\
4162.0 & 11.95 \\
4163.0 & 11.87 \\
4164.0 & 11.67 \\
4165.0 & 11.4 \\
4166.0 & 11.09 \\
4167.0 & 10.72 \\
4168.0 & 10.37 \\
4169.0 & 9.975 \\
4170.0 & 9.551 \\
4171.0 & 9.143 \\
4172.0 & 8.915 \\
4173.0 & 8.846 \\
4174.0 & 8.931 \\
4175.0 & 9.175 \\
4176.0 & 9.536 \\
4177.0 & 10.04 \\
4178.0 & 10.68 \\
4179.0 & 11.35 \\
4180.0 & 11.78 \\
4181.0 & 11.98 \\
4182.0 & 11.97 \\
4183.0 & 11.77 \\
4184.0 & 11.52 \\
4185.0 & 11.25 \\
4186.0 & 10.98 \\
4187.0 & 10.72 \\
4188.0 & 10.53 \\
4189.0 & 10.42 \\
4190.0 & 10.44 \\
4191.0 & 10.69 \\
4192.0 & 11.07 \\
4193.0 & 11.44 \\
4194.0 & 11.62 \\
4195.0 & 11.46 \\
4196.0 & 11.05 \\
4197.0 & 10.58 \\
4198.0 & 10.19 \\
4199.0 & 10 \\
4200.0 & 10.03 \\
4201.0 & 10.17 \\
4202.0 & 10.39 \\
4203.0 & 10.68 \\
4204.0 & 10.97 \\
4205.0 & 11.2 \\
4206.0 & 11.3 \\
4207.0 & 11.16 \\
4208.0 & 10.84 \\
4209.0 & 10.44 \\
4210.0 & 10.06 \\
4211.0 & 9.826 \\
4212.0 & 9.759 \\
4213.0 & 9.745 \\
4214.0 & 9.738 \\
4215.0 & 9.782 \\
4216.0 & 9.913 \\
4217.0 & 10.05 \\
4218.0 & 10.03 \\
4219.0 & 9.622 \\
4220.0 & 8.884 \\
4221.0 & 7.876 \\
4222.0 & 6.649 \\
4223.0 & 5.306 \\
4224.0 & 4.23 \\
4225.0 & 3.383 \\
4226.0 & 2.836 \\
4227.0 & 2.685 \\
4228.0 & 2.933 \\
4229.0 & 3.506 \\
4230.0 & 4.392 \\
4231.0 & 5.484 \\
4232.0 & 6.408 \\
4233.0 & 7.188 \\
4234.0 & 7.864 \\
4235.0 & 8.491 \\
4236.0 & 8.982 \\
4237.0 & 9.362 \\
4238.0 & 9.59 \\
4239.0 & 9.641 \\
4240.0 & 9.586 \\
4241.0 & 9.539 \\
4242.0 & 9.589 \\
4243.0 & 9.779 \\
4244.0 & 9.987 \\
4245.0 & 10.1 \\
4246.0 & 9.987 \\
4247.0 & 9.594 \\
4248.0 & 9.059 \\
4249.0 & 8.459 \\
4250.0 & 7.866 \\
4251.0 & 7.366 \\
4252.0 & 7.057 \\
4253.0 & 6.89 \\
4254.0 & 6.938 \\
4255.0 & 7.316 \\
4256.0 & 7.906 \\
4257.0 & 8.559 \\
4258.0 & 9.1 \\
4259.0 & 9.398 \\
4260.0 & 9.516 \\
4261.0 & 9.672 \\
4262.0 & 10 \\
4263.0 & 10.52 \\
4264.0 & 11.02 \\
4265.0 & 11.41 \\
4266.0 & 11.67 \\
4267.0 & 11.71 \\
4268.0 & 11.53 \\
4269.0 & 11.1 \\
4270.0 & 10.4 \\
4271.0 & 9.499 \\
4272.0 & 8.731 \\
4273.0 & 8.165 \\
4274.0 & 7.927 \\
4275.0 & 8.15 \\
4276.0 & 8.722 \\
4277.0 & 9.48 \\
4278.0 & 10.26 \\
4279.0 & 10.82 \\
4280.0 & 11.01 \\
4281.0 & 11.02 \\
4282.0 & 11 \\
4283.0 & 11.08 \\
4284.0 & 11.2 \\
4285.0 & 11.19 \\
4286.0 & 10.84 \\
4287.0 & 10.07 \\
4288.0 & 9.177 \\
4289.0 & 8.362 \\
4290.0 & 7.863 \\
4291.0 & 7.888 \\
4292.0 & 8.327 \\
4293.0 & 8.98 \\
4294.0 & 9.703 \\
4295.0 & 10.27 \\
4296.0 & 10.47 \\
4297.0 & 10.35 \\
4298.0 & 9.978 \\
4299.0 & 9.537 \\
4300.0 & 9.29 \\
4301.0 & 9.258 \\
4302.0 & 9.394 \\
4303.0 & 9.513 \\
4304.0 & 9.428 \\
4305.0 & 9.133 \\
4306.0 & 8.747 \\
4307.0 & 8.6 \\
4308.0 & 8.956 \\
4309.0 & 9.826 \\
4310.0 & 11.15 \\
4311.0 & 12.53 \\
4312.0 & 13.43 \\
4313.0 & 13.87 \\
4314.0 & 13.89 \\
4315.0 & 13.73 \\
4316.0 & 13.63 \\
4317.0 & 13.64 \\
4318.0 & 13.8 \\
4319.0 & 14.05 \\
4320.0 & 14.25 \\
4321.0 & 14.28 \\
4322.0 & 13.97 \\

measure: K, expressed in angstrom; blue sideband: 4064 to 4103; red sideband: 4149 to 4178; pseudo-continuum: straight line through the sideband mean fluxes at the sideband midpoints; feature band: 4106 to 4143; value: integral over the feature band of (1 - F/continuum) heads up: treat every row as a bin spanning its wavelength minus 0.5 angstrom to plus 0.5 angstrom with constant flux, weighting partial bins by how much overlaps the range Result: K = 0.9 angstrom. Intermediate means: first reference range 9.61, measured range 9.91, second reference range 10.7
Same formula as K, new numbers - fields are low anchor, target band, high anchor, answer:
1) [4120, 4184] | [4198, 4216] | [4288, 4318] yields 0.2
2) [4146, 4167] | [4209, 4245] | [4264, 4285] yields 9.6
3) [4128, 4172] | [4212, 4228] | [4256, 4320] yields 4.7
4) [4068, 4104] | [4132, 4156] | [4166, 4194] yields 0.4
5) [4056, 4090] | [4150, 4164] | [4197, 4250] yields -3.8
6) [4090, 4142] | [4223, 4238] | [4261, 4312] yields 6.4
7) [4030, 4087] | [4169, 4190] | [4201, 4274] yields -4.0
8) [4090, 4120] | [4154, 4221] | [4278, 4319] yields -2.8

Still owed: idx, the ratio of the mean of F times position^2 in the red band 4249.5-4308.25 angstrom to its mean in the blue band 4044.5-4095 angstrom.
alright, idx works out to 1.1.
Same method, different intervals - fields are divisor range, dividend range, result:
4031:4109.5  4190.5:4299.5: 1.09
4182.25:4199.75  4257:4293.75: 0.94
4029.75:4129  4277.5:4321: 1.27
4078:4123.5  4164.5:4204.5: 1.09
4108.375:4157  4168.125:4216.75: 1.07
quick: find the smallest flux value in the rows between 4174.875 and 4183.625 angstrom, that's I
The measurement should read 9.175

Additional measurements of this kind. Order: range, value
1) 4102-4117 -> 9.276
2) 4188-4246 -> 2.685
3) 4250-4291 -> 6.89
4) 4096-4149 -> 7.944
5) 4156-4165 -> 10.89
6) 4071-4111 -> 8.071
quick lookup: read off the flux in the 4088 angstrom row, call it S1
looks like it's 11.38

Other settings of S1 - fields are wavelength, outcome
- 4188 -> 10.53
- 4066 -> 8.215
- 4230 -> 4.392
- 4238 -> 9.59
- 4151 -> 11.56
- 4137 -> 10.26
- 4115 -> 9.276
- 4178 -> 10.68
